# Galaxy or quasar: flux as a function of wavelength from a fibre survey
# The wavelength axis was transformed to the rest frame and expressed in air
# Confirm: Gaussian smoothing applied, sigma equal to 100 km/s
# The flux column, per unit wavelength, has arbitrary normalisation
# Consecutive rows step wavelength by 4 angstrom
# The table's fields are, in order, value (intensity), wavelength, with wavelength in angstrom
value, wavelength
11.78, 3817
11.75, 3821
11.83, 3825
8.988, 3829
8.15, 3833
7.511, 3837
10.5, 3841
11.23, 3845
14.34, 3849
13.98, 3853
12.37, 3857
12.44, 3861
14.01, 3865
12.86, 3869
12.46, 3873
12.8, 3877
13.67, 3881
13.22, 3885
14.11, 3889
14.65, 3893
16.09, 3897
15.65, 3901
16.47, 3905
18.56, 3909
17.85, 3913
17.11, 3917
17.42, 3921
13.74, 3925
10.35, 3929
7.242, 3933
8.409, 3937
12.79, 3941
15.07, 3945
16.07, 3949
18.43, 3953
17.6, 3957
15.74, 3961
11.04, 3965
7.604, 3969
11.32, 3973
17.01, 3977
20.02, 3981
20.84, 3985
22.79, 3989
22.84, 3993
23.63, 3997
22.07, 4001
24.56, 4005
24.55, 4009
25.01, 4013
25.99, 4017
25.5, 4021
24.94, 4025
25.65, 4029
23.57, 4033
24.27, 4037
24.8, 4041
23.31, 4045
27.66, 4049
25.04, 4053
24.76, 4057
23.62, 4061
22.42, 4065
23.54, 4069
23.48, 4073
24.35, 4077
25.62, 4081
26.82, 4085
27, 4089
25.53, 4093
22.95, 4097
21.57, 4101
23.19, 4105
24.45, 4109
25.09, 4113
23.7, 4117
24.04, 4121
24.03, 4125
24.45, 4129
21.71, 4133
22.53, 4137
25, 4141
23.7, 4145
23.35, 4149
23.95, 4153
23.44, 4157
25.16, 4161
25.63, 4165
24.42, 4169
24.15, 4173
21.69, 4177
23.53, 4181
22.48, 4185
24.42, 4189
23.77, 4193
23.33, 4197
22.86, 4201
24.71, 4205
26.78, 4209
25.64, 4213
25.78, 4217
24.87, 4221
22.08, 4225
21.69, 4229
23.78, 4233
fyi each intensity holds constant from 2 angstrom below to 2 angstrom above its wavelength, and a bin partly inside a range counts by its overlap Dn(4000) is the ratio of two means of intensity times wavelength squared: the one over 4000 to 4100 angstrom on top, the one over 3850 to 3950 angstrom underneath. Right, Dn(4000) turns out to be 1.9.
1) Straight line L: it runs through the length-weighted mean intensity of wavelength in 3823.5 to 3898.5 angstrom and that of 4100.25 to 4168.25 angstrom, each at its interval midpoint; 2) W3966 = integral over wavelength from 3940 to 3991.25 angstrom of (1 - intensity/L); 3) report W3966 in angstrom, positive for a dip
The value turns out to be 2.6 angstrom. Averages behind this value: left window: 12.4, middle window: 16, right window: 23.9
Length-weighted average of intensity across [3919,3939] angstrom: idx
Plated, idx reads 11.4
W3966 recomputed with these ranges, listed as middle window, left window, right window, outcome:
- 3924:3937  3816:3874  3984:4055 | 5.8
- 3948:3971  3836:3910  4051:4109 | 4.6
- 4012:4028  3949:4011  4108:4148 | -4.3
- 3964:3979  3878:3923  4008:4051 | 6.6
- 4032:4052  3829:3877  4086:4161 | -4.5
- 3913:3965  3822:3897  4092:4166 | 4.9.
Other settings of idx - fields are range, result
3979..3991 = 21.2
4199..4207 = 23.8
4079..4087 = 26.2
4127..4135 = 23.1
